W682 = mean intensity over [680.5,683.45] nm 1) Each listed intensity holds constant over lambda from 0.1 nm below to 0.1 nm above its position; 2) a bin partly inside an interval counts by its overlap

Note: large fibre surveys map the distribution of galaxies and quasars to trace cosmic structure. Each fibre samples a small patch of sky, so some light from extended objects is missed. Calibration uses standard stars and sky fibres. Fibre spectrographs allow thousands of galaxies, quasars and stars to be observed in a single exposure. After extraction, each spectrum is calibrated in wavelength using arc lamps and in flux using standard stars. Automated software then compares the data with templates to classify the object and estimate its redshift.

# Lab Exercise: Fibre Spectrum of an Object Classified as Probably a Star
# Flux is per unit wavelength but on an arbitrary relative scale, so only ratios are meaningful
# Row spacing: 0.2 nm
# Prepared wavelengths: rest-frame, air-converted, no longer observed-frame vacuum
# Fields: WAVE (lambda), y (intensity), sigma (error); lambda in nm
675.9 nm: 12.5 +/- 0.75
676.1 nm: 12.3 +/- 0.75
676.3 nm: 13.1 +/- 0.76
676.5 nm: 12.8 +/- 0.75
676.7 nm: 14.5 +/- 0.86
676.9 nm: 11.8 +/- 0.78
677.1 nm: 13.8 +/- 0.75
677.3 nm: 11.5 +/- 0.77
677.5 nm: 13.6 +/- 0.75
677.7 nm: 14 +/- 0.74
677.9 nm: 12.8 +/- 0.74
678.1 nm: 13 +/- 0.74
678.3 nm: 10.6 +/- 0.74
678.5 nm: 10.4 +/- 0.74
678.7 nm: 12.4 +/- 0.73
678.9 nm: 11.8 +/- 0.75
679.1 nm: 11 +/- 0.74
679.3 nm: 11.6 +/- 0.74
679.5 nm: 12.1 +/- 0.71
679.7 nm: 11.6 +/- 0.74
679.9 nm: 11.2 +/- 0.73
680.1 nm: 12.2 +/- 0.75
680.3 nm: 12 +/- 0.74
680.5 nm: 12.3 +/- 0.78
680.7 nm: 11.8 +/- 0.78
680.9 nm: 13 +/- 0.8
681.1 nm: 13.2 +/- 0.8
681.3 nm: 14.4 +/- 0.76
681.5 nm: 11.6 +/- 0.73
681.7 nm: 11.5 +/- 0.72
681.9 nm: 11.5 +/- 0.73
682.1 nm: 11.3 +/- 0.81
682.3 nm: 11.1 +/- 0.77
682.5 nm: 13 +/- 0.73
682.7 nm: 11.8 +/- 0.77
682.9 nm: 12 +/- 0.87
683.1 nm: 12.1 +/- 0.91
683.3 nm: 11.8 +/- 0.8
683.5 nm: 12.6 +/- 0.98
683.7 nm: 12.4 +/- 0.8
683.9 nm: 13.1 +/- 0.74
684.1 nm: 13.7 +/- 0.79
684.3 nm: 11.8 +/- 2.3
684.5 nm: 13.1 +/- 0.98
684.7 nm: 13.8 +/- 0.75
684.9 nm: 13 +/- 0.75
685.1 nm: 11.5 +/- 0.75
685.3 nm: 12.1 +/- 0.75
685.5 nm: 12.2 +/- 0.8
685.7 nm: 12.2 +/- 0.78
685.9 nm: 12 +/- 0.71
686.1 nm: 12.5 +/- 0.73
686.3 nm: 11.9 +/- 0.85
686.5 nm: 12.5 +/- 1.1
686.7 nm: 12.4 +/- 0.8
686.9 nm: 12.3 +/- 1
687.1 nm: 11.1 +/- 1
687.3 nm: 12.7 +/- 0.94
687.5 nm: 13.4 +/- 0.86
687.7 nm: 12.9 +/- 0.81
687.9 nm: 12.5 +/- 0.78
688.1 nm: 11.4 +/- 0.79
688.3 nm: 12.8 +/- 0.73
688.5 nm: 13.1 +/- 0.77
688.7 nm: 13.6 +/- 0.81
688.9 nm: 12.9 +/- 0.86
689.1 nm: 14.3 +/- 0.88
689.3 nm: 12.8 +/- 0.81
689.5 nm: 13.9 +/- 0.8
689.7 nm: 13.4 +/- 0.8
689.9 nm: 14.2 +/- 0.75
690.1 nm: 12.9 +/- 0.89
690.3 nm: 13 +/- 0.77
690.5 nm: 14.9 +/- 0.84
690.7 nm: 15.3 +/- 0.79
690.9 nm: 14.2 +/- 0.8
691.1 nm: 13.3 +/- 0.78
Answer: 12.2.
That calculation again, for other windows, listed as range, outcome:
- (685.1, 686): 12.1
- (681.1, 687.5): 12.3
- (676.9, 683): 12.1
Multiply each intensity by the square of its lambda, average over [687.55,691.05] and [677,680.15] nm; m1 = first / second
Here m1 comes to 1.1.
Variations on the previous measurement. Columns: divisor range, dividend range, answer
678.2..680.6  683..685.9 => 1.09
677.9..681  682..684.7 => 1.06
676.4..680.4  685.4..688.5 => 1.03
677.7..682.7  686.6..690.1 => 1.10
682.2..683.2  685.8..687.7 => 1.04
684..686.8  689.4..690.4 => 1.09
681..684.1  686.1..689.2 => 1.05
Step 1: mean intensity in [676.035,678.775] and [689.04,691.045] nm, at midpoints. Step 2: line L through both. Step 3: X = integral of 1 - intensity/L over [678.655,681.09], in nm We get 0.17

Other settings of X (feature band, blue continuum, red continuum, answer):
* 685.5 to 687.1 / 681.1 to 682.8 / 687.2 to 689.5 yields 0.07 nm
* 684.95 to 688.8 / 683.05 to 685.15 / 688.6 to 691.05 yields 0.24 nm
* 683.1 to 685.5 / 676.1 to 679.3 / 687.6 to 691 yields 0.08 nm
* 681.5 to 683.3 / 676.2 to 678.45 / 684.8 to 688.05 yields 0.11 nm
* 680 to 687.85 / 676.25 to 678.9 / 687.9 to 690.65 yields 0.39 nm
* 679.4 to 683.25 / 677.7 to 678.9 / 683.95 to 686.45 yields 0.04 nm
